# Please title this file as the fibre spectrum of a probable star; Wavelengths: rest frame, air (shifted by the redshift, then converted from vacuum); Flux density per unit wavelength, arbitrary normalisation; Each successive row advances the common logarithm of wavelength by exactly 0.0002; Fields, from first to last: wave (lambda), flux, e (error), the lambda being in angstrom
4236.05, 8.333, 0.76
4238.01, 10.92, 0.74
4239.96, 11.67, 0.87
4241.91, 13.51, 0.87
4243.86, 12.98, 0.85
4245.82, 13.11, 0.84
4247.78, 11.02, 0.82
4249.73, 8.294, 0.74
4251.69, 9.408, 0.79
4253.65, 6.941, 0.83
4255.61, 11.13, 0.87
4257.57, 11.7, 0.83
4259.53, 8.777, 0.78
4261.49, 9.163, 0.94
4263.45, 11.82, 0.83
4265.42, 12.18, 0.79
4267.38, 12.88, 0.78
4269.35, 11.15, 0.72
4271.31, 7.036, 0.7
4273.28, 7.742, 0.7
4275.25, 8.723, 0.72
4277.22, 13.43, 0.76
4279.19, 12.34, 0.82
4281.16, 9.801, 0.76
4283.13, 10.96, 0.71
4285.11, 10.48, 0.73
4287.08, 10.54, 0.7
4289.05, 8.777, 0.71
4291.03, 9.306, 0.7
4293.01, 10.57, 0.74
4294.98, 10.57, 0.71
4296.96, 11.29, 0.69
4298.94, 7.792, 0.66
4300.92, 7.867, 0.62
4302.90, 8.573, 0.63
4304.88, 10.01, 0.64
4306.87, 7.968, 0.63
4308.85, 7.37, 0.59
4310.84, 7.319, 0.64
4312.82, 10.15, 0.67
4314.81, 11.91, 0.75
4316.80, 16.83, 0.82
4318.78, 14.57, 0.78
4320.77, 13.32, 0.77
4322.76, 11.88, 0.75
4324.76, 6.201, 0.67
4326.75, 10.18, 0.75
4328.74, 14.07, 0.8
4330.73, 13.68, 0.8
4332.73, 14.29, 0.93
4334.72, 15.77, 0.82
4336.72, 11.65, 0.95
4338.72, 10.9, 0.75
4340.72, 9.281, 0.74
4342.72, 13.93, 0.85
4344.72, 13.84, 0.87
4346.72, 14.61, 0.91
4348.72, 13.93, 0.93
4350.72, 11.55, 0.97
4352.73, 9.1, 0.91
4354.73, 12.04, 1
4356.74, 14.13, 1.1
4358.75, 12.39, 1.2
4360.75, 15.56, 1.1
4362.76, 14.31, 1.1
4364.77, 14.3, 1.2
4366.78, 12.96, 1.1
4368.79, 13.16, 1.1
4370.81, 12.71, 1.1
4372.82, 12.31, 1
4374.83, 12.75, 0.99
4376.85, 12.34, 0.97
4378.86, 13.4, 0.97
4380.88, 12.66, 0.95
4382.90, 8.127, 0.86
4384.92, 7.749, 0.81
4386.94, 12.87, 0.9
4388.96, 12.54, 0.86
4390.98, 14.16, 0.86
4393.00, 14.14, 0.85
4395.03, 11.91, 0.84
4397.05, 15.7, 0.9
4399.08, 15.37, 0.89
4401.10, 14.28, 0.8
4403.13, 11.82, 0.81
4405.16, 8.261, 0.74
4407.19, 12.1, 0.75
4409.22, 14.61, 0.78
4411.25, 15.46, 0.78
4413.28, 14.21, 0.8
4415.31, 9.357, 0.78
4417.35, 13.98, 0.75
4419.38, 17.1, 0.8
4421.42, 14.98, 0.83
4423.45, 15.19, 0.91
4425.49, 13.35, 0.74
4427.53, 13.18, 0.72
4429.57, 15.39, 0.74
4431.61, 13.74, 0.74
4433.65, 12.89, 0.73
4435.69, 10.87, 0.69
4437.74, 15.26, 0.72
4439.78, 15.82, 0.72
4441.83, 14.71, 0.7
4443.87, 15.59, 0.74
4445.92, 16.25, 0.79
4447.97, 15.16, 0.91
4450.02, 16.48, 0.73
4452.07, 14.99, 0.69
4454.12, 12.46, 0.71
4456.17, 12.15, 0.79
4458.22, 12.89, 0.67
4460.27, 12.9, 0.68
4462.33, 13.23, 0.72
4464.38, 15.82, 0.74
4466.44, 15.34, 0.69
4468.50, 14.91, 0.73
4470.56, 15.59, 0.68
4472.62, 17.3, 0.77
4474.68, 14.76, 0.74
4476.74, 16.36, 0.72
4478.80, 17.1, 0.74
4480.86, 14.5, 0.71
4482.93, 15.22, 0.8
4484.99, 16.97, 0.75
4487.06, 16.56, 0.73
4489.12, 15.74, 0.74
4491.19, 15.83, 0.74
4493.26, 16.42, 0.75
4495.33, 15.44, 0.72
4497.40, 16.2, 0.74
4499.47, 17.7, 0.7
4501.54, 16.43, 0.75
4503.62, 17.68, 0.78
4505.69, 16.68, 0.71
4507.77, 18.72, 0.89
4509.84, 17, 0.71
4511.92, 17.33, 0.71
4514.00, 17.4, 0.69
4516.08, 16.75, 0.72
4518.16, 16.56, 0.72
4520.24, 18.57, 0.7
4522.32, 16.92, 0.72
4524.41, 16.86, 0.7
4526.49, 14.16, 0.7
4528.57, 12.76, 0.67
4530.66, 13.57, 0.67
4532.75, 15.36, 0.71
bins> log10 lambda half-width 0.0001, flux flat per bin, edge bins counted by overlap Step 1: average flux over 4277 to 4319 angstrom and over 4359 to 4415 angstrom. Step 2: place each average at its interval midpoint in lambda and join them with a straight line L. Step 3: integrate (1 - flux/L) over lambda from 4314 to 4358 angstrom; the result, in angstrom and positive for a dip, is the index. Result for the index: -4.9 angstrom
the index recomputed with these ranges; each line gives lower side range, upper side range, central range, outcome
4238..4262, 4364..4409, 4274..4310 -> 4.7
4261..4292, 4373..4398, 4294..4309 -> 2.5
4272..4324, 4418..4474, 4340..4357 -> -1.0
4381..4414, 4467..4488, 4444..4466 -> 1.0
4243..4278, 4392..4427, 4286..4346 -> 3.1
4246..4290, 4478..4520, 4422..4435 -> 0.7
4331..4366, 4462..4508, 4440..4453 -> -0.3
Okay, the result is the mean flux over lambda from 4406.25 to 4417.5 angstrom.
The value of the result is 13.2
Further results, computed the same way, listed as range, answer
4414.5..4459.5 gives 14.2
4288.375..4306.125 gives 9.4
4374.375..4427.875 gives 13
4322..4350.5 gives 12.4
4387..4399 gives 13.8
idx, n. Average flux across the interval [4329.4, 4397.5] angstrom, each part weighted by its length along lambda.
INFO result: 12.8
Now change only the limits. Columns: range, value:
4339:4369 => 13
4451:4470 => 13.9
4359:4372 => 13.7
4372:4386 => 11.3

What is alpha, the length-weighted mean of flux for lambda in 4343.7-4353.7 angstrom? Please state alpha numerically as 12.6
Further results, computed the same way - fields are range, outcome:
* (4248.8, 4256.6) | 8.95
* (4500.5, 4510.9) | 17.3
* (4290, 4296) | 10.1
